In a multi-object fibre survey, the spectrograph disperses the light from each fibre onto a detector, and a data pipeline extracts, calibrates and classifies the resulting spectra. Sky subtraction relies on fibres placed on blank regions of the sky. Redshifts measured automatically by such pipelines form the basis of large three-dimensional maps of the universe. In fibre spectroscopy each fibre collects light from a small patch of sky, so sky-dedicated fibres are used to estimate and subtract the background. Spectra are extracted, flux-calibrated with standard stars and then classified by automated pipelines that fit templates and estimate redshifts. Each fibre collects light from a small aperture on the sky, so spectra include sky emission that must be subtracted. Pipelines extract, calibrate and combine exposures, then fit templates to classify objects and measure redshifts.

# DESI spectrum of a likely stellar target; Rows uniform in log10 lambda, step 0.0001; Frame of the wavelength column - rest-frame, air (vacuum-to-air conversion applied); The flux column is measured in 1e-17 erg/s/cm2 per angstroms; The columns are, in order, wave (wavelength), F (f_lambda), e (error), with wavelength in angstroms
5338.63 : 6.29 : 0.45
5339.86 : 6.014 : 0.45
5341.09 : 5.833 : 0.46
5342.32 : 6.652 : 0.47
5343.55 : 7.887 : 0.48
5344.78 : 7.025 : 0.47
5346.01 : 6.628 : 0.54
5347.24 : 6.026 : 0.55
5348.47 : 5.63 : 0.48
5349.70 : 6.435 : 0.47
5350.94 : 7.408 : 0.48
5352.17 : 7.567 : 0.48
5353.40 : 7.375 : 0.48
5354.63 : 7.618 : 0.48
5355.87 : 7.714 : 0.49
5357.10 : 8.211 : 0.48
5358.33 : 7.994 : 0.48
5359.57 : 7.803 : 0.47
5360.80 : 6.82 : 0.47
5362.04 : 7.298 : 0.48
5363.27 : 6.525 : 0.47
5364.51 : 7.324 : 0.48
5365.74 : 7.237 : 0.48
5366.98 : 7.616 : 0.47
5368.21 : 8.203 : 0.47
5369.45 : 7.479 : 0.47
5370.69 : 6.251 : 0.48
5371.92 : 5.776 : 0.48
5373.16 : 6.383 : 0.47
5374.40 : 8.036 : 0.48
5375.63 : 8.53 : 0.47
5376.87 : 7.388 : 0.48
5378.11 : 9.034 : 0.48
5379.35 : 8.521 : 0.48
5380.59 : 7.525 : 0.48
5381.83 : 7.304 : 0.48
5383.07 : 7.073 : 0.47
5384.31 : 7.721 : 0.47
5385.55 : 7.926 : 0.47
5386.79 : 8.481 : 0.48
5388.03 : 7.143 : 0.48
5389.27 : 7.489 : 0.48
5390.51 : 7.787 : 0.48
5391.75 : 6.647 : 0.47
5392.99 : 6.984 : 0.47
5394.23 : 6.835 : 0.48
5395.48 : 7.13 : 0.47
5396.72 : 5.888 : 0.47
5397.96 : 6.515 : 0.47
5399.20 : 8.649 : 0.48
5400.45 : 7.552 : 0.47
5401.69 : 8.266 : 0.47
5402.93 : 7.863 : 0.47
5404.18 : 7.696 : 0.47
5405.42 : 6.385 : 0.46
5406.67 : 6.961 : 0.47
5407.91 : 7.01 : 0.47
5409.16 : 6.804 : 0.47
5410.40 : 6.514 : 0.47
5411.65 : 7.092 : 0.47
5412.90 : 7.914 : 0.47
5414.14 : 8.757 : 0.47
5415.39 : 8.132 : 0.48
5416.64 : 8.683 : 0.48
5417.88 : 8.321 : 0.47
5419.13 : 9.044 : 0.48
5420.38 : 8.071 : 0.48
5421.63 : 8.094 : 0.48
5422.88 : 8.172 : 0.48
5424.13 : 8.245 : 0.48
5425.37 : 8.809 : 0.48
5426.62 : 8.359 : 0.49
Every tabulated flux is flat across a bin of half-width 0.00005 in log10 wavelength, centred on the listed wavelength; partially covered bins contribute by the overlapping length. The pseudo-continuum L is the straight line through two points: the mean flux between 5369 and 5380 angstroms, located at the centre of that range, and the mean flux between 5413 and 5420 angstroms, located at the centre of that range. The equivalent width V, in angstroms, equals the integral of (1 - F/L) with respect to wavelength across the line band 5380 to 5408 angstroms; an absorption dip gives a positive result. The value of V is 2.2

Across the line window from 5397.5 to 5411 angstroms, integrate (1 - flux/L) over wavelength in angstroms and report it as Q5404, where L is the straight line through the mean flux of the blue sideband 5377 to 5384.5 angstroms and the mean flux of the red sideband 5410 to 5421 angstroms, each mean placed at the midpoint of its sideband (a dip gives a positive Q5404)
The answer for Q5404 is 1.2 angstroms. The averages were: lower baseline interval 7.83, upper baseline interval 8.09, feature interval 7.3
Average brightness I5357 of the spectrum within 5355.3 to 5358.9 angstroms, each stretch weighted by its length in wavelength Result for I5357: 7.99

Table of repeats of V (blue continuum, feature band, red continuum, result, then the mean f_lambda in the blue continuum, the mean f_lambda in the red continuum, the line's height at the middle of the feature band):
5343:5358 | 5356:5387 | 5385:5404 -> -1.1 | 7.14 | 7.42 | 7.27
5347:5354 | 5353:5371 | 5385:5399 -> -1.5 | 6.78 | 7.21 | 6.9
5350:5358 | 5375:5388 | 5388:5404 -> -0.9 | 7.61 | 7.31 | 7.41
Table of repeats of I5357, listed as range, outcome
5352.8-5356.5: 7.57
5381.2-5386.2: 7.51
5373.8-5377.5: 8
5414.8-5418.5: 8.39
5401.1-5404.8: 7.94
